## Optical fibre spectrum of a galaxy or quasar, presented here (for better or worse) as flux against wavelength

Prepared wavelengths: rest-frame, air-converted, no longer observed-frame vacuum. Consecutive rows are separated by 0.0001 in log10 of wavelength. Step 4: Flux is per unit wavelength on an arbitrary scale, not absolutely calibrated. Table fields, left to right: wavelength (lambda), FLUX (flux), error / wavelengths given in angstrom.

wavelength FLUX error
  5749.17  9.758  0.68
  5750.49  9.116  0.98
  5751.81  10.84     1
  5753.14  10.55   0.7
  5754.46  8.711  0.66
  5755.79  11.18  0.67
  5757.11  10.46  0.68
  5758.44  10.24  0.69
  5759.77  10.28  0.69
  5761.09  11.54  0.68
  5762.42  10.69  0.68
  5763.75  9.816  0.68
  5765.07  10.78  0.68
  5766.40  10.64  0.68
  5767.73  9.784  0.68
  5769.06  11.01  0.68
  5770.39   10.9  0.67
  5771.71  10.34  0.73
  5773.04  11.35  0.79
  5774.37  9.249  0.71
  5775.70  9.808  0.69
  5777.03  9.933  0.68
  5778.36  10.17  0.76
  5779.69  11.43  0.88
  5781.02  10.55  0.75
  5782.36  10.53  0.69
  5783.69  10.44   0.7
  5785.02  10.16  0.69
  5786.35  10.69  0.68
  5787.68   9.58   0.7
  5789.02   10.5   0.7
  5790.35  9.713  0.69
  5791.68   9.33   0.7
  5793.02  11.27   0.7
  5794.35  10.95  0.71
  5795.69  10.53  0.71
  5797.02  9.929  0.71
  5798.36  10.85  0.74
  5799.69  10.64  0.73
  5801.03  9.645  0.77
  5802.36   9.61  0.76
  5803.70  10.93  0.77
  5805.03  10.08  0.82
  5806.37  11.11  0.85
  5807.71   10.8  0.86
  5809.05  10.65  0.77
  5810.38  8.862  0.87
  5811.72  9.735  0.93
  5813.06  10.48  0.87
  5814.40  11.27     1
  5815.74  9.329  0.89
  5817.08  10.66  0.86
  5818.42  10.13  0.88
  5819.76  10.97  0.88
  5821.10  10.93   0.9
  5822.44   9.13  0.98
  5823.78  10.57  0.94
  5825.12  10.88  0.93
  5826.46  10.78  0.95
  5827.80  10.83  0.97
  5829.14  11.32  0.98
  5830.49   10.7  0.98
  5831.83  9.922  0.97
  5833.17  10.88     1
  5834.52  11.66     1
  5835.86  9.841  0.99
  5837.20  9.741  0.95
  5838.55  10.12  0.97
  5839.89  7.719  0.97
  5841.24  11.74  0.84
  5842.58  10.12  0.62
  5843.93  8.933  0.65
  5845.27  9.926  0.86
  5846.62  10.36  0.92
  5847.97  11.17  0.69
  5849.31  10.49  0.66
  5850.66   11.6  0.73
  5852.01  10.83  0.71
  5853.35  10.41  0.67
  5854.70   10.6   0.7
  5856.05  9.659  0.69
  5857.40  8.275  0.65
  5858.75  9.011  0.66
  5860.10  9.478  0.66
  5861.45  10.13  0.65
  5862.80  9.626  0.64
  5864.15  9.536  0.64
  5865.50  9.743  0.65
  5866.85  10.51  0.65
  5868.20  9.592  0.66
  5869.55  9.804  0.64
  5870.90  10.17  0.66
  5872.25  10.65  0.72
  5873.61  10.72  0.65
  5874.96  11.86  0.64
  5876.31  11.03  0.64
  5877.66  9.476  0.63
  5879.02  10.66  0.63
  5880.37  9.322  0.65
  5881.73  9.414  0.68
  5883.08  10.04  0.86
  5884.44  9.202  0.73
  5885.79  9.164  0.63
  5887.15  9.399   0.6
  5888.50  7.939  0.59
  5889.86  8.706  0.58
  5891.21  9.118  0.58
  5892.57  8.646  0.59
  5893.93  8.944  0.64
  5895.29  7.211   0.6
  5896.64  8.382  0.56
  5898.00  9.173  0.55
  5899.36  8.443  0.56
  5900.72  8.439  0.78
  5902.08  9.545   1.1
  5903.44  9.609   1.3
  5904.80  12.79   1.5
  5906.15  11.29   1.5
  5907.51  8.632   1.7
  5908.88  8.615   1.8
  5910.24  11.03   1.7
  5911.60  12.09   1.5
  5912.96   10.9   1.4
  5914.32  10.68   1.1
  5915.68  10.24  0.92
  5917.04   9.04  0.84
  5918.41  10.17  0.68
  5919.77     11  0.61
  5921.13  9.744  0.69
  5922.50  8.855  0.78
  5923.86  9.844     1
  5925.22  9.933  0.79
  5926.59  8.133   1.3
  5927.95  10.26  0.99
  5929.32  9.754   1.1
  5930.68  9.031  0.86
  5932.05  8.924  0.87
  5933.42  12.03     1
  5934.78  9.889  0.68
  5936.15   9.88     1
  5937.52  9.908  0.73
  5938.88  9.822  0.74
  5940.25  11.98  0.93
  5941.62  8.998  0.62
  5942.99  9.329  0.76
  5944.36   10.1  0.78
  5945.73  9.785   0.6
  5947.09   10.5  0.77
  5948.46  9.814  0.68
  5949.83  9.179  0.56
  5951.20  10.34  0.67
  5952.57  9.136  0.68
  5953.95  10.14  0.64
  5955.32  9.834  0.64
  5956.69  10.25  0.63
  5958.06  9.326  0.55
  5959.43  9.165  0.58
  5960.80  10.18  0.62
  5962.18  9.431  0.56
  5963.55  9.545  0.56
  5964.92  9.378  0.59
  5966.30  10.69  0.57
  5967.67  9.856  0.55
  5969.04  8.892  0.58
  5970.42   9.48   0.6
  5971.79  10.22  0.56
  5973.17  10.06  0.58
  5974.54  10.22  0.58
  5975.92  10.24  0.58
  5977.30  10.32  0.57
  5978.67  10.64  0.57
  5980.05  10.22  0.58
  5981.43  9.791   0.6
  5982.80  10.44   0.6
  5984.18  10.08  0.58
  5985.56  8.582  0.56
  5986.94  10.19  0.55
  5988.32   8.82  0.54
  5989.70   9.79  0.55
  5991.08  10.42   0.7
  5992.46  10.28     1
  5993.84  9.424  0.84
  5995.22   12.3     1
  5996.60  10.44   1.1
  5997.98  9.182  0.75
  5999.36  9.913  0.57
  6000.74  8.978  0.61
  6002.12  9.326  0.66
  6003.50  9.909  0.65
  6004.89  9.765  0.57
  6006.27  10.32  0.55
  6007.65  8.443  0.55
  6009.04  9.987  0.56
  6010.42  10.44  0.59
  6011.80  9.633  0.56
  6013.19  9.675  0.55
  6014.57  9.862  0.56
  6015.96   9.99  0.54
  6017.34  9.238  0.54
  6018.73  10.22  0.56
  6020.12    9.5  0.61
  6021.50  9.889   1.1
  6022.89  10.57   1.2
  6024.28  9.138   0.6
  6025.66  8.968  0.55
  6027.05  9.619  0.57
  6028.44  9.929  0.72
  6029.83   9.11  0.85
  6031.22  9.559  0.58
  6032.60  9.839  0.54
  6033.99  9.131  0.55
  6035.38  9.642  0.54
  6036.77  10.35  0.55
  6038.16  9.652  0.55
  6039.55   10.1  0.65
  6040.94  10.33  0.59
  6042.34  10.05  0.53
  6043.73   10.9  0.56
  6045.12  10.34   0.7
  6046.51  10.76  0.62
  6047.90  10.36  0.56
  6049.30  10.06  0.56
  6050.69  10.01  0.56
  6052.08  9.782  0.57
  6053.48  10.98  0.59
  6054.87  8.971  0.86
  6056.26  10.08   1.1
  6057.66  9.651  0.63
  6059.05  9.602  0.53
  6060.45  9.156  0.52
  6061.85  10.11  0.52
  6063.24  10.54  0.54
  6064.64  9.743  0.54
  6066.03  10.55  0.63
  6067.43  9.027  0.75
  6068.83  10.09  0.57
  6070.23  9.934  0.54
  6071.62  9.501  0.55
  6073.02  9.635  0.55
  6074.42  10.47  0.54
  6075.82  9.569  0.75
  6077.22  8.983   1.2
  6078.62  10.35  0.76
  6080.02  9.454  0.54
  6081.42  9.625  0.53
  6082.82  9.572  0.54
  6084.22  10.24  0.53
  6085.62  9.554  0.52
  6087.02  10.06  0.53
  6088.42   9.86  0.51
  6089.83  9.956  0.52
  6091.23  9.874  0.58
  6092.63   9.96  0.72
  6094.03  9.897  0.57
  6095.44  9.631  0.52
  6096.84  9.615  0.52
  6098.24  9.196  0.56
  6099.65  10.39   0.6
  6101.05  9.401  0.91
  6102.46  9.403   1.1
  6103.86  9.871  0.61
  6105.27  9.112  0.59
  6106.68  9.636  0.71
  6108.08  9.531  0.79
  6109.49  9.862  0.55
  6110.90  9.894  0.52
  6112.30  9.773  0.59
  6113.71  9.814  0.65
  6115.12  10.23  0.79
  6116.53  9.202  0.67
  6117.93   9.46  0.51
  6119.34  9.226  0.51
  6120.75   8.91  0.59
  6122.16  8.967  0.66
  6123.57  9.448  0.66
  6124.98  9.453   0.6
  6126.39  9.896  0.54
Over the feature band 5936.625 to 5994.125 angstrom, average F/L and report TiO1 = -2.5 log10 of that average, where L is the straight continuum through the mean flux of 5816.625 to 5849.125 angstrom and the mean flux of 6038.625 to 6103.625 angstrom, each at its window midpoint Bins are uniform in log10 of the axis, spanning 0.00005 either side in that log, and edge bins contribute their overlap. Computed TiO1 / 0.03 mag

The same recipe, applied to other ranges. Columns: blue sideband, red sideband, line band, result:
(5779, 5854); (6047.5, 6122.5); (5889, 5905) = 0.14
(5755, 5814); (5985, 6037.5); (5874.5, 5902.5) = 0.10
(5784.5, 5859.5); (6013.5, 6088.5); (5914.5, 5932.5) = 0.05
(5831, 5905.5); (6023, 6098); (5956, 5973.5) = 0.01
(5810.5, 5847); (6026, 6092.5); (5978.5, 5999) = 0.00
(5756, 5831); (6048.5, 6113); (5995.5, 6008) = 0.03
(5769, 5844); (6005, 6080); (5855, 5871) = 0.07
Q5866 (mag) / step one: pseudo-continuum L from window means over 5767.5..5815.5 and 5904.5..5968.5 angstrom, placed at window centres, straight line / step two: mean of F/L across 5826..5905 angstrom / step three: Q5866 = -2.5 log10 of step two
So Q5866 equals 0.03 mag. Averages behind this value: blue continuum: 10.4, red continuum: 9.97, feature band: 9.86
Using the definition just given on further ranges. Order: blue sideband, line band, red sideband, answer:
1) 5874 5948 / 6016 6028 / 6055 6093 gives 0.01 mag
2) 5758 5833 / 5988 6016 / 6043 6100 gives 0.02 mag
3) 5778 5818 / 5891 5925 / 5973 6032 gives 0.04 mag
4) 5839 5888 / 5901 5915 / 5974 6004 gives -0.05 mag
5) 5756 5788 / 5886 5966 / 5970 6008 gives 0.04 mag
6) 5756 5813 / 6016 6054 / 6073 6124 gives -0.01 mag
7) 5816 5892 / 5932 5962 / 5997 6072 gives 0.00 mag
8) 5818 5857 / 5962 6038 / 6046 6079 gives 0.02 mag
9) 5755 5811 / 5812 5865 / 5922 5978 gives 0.00 mag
